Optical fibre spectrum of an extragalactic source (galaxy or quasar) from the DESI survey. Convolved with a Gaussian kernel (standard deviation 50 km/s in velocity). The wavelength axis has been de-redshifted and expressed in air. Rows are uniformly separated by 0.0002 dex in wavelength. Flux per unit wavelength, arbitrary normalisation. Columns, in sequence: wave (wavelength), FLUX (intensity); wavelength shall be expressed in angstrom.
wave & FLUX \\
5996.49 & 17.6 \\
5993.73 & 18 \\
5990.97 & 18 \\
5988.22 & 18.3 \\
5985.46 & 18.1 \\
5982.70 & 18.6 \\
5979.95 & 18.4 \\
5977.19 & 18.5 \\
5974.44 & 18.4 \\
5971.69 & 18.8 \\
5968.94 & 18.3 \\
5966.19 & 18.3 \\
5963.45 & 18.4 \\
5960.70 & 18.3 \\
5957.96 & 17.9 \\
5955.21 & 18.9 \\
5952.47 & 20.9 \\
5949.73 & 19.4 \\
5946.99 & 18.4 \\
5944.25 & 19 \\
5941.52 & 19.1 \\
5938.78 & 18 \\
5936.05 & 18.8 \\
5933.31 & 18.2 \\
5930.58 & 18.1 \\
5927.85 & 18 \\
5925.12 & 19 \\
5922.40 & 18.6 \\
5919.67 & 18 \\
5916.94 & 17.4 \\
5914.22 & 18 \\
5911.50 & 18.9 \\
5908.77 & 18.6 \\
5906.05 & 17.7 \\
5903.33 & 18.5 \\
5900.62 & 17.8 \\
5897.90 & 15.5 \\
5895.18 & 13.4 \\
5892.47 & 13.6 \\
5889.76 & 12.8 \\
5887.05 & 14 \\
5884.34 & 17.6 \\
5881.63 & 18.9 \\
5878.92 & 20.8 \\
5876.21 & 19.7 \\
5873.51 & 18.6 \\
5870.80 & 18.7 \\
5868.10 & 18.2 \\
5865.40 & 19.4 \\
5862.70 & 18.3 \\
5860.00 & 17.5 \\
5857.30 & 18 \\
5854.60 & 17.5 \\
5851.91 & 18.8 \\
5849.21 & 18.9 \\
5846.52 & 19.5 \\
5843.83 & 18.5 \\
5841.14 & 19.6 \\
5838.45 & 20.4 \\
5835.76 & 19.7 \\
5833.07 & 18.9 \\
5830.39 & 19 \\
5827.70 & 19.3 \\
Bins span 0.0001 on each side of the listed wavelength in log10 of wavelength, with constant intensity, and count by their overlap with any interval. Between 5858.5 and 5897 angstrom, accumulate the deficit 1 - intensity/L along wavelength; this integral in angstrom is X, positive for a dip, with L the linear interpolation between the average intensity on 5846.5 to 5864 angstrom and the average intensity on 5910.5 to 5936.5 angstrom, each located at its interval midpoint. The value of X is 2.2 angstrom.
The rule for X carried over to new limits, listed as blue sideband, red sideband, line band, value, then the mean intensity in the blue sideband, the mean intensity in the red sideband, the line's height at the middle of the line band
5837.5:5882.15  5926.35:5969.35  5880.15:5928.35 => 4.5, 18.9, 18.6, 18.8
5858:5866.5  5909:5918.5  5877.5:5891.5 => 1.2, 18.3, 18.1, 18.3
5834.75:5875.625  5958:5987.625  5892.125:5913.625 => 1.9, 18.8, 18.4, 18.6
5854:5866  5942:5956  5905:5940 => 1.3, 18.1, 19.3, 19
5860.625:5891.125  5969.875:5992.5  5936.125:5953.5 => -0.8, 17.9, 18.4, 18.2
